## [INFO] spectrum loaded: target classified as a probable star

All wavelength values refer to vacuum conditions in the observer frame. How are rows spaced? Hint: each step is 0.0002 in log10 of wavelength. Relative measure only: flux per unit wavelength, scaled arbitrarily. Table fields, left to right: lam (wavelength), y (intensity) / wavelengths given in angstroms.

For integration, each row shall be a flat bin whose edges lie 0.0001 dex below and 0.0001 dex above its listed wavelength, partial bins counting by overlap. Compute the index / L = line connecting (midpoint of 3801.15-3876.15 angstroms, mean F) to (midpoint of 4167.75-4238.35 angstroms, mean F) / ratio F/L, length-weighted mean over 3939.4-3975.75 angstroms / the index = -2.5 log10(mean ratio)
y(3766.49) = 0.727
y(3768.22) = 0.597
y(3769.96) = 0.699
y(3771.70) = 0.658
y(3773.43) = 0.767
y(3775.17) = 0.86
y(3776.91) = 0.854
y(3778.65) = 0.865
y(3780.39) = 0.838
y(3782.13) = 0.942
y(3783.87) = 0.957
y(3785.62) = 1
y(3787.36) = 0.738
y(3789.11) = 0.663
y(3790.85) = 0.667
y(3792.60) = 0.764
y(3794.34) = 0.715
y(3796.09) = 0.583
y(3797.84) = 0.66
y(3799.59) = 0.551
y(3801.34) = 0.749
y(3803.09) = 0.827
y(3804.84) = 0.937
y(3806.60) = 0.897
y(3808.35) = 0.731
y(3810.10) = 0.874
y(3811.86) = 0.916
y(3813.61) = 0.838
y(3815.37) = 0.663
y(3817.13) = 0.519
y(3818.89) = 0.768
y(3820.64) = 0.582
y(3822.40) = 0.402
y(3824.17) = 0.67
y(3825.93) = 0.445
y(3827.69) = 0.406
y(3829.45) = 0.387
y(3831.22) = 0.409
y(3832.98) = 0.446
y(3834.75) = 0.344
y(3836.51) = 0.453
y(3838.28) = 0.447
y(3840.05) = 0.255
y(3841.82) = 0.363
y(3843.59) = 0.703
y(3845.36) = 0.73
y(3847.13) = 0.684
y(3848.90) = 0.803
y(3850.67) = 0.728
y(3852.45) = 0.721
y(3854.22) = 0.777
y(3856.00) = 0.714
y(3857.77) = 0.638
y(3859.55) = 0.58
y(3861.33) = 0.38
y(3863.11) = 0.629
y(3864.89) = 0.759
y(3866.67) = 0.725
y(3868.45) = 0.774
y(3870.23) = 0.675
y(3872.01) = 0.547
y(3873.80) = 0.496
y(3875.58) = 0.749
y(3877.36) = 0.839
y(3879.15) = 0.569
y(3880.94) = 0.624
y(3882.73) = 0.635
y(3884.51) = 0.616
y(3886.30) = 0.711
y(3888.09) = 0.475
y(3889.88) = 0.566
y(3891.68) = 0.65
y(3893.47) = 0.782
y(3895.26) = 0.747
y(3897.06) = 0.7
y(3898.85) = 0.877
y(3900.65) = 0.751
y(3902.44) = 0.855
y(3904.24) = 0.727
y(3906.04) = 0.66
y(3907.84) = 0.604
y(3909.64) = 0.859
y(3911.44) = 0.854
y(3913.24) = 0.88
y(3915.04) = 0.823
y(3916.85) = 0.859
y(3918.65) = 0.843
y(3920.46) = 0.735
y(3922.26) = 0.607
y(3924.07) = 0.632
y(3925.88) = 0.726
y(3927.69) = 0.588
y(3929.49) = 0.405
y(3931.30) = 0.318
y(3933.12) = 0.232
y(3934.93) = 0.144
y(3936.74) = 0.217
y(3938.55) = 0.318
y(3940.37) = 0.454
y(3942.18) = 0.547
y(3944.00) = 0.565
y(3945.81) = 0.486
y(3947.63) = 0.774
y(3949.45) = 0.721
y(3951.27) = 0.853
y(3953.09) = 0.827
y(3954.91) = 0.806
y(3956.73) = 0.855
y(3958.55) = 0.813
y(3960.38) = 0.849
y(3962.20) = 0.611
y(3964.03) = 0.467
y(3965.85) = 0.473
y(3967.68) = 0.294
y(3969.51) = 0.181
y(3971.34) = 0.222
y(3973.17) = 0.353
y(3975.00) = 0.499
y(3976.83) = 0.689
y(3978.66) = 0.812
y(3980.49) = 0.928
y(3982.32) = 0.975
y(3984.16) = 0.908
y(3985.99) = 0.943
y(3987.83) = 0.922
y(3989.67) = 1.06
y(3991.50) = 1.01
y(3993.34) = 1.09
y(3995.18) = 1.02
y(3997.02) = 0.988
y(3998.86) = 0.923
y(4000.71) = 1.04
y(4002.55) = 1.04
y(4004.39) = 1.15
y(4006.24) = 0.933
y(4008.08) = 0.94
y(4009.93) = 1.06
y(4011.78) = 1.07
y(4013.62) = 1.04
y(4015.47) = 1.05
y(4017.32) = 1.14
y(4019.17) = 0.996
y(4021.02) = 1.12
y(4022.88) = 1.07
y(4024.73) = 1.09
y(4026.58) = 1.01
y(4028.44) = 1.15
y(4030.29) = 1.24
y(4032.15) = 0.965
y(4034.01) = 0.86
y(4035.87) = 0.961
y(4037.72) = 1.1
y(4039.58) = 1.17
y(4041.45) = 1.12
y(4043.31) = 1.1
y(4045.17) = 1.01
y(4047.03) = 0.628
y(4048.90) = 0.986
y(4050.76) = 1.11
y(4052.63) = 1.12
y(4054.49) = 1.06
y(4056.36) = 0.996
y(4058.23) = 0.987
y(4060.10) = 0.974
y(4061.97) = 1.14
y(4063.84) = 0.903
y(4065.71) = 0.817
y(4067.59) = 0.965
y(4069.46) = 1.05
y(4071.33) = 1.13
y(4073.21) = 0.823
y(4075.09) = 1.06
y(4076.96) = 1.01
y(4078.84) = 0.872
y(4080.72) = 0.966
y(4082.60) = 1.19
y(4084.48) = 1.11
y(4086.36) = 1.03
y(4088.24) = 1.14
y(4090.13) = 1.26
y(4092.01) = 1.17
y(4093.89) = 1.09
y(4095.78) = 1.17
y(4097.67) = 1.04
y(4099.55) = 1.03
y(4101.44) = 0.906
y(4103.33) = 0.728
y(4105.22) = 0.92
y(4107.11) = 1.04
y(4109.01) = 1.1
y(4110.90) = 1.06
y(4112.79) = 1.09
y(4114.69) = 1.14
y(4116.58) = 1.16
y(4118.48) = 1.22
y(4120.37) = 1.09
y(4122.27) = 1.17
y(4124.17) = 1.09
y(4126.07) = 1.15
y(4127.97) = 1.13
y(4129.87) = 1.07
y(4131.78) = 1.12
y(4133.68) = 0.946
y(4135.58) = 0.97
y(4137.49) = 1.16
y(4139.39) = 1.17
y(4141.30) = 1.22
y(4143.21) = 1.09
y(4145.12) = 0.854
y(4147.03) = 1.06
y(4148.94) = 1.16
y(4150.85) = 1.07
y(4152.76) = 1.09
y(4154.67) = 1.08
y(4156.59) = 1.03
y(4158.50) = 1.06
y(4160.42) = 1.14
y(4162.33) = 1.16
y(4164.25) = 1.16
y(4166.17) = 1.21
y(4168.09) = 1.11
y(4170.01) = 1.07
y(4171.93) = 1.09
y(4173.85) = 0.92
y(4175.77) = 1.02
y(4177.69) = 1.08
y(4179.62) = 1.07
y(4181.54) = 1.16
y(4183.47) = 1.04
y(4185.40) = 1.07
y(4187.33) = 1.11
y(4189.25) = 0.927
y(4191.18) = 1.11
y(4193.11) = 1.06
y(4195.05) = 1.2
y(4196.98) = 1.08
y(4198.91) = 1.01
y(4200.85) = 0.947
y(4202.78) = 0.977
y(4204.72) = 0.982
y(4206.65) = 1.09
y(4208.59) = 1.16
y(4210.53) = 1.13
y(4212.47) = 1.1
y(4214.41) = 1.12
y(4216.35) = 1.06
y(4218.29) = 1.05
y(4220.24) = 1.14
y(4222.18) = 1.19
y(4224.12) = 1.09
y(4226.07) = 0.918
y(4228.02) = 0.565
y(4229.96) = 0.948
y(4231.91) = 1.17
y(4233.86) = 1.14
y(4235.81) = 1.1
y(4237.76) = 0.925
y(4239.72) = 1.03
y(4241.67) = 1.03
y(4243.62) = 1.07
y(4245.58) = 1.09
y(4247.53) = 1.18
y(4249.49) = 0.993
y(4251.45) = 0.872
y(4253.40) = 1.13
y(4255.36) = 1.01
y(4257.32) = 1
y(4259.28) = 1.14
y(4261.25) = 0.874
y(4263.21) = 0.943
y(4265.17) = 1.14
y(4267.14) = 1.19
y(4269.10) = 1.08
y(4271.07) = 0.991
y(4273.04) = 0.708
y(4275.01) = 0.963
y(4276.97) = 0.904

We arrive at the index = 0.30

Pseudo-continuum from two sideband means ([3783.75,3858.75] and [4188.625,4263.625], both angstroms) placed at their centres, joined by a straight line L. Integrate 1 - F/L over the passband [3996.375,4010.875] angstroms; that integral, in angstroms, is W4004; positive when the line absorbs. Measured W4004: -3.2 angstroms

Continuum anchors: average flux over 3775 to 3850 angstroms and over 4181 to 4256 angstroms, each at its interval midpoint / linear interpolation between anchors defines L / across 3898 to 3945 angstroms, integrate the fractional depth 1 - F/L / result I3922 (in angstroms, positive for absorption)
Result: 9.2 angstroms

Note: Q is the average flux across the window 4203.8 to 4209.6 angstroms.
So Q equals 1.08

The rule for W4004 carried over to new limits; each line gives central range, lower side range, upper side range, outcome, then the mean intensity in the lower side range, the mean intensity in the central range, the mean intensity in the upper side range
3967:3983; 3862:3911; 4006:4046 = 6.55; 0.689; 0.548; 1.06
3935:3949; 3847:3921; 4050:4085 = 5.86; 0.706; 0.468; 1.01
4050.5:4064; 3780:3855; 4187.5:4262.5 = -2.35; 0.662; 1.04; 1.04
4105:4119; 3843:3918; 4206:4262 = -2.55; 0.702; 1.1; 1.05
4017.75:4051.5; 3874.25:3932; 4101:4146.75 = -4.51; 0.696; 1.04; 1.07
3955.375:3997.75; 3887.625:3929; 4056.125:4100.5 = 5.96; 0.73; 0.738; 1.04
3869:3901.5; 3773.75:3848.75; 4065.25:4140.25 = 4.29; 0.67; 0.668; 1.06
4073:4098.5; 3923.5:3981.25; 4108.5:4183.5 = -4.05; 0.551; 1.07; 1.1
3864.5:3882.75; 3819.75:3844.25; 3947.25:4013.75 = -4.03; 0.449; 0.671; 0.813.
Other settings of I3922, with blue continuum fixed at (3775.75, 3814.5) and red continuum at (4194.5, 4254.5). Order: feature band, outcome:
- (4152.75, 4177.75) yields -1.84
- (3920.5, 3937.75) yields 8.49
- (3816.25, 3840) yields 9.95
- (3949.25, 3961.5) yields 0.99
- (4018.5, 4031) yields -2.21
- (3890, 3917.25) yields 2.97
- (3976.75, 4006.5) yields -2.04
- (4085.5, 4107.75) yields -1.62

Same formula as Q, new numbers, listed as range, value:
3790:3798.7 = 0.678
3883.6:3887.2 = 0.665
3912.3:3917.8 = 0.854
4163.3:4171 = 1.14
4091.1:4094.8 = 1.13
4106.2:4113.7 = 1.07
